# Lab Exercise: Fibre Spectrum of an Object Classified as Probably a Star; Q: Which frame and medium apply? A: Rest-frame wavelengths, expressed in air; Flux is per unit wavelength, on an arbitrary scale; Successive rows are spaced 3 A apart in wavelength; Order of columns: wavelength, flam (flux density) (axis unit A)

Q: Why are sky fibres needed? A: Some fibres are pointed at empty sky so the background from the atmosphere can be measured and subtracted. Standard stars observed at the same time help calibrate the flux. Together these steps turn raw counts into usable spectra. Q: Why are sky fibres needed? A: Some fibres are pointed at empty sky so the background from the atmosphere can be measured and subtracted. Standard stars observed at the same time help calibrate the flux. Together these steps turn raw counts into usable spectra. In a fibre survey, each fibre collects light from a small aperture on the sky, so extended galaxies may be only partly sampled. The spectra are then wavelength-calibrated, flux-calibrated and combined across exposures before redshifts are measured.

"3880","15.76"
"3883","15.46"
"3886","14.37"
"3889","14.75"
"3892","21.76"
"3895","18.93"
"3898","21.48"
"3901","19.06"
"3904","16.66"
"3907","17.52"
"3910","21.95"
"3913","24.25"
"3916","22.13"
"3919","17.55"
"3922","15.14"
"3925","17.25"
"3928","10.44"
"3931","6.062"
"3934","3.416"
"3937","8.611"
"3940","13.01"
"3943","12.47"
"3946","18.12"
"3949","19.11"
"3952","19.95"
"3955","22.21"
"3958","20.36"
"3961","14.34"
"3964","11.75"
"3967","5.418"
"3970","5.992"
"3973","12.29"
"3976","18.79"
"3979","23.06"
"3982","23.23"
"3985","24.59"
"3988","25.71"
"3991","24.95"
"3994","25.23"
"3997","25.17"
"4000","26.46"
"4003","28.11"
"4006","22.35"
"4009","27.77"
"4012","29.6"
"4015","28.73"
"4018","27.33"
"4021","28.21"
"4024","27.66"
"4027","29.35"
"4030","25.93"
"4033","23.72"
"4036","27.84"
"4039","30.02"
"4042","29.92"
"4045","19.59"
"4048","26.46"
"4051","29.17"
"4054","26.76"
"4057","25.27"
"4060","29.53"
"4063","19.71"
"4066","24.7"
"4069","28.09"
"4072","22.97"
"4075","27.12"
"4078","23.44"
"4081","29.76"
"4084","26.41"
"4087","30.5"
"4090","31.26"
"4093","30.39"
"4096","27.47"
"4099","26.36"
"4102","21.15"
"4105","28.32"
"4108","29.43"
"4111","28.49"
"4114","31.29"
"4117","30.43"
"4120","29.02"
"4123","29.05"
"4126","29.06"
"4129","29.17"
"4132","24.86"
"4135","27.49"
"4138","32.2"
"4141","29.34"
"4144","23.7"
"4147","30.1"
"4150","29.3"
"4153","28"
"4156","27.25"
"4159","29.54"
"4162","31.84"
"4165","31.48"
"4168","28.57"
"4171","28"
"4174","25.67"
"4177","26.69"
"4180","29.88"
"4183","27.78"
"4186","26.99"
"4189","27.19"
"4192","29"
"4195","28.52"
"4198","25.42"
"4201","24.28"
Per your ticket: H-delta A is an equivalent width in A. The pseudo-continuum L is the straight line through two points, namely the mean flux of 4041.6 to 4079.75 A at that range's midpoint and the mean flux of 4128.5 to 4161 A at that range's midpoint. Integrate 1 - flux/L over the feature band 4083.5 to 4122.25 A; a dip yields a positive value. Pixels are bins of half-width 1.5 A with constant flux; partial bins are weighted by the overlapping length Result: -2.4 A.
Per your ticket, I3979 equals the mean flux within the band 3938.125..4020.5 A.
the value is 20.6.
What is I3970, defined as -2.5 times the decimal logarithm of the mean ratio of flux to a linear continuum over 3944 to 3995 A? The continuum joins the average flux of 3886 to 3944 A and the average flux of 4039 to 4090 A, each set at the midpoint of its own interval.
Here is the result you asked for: 0.08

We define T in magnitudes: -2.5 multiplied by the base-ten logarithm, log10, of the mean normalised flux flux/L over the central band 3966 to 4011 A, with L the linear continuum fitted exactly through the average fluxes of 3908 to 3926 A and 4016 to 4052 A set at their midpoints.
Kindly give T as 0.14 mag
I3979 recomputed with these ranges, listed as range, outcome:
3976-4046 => 26.2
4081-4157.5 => 28.4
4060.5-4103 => 26.5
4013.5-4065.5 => 26.7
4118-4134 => 28.3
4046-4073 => 25.8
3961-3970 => 9.11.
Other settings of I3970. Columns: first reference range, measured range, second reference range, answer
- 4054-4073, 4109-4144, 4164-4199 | -0.09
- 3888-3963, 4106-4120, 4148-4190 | -0.16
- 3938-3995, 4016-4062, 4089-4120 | -0.16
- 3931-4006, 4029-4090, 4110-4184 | -0.14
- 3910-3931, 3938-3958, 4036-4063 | 0.11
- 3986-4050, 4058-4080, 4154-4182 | 0.09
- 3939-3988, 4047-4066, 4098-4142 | -0.10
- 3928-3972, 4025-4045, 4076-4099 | -0.21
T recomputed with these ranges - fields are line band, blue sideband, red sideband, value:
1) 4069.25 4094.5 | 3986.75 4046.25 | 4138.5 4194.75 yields -0.01 mag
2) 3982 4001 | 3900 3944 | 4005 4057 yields -0.11 mag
